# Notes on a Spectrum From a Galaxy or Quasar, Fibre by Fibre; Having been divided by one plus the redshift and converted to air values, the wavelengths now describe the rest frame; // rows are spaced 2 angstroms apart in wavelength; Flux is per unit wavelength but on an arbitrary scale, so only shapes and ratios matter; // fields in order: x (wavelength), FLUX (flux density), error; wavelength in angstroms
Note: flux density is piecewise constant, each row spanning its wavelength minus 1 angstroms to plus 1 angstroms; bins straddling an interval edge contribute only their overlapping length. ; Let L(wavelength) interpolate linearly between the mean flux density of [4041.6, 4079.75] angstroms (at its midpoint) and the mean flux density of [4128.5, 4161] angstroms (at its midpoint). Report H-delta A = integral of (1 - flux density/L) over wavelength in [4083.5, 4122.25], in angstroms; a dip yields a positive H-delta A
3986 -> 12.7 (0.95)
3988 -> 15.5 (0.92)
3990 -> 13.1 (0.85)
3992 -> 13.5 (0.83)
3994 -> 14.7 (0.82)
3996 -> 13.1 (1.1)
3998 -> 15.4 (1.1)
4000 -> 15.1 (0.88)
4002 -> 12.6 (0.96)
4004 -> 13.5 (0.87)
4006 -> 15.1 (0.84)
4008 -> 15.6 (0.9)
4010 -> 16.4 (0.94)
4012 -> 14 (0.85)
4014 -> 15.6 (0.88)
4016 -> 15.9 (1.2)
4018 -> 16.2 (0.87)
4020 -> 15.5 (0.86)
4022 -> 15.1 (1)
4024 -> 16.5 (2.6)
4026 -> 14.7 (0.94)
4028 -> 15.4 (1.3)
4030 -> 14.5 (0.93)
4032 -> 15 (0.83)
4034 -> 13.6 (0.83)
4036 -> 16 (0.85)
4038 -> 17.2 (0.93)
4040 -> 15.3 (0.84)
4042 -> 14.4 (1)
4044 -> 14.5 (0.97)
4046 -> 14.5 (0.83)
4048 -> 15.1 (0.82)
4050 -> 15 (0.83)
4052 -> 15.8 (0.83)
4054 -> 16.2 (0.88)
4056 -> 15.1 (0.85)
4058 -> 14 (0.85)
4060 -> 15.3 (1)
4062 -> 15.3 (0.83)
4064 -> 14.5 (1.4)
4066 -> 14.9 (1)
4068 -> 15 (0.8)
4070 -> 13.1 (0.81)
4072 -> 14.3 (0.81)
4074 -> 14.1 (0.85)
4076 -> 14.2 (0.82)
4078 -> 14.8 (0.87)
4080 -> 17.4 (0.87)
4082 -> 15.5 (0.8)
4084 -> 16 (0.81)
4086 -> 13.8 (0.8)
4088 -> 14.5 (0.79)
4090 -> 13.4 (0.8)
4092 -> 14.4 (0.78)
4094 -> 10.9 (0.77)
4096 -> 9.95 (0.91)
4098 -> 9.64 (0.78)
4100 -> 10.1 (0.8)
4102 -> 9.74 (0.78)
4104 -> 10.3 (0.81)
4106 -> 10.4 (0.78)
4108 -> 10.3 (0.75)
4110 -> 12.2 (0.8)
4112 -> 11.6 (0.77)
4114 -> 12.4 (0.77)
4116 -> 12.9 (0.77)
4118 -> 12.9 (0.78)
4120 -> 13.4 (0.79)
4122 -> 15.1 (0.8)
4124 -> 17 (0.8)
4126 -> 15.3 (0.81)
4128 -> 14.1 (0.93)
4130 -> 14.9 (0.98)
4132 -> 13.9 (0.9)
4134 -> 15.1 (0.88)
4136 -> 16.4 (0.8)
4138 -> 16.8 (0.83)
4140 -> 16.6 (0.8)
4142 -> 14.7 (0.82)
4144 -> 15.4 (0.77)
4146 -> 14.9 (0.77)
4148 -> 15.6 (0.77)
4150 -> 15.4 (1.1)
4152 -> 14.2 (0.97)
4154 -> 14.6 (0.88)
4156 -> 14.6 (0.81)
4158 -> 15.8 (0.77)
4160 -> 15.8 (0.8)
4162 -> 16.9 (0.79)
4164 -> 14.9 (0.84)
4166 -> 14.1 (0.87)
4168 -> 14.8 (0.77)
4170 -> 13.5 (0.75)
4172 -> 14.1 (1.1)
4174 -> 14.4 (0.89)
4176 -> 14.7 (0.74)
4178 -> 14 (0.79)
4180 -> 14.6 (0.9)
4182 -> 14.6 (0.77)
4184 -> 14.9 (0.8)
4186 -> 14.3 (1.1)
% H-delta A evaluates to 7.59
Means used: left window 14.8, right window 15.3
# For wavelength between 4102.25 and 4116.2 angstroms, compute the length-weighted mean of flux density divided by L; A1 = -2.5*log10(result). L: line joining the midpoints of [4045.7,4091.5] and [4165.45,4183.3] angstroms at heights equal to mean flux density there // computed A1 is 0.29 mag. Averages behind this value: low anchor 14.9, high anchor 14.3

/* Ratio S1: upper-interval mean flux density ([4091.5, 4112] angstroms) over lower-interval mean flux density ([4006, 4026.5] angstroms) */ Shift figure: 0.69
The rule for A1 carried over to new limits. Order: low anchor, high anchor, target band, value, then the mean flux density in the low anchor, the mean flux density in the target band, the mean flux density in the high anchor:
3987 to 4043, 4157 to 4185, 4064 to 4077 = 0.05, 14.9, 14.3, 14.8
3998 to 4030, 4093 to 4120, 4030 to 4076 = -0.11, 15.1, 14.9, 11.1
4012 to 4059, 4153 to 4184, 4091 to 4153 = 0.11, 15.2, 13.4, 14.8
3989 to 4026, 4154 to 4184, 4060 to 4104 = 0.09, 14.8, 13.6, 14.8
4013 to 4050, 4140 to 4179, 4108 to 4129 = 0.11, 15.3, 13.5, 14.9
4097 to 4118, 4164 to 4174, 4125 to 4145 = -0.22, 11.1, 15.3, 14.2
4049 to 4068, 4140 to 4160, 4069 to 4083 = 0.03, 15.1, 14.8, 15.1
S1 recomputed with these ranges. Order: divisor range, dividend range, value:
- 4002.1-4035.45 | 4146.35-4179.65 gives 0.98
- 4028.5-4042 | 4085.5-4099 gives 0.81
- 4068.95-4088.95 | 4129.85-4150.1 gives 1.05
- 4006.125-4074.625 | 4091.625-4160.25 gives 0.90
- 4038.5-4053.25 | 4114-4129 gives 0.95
